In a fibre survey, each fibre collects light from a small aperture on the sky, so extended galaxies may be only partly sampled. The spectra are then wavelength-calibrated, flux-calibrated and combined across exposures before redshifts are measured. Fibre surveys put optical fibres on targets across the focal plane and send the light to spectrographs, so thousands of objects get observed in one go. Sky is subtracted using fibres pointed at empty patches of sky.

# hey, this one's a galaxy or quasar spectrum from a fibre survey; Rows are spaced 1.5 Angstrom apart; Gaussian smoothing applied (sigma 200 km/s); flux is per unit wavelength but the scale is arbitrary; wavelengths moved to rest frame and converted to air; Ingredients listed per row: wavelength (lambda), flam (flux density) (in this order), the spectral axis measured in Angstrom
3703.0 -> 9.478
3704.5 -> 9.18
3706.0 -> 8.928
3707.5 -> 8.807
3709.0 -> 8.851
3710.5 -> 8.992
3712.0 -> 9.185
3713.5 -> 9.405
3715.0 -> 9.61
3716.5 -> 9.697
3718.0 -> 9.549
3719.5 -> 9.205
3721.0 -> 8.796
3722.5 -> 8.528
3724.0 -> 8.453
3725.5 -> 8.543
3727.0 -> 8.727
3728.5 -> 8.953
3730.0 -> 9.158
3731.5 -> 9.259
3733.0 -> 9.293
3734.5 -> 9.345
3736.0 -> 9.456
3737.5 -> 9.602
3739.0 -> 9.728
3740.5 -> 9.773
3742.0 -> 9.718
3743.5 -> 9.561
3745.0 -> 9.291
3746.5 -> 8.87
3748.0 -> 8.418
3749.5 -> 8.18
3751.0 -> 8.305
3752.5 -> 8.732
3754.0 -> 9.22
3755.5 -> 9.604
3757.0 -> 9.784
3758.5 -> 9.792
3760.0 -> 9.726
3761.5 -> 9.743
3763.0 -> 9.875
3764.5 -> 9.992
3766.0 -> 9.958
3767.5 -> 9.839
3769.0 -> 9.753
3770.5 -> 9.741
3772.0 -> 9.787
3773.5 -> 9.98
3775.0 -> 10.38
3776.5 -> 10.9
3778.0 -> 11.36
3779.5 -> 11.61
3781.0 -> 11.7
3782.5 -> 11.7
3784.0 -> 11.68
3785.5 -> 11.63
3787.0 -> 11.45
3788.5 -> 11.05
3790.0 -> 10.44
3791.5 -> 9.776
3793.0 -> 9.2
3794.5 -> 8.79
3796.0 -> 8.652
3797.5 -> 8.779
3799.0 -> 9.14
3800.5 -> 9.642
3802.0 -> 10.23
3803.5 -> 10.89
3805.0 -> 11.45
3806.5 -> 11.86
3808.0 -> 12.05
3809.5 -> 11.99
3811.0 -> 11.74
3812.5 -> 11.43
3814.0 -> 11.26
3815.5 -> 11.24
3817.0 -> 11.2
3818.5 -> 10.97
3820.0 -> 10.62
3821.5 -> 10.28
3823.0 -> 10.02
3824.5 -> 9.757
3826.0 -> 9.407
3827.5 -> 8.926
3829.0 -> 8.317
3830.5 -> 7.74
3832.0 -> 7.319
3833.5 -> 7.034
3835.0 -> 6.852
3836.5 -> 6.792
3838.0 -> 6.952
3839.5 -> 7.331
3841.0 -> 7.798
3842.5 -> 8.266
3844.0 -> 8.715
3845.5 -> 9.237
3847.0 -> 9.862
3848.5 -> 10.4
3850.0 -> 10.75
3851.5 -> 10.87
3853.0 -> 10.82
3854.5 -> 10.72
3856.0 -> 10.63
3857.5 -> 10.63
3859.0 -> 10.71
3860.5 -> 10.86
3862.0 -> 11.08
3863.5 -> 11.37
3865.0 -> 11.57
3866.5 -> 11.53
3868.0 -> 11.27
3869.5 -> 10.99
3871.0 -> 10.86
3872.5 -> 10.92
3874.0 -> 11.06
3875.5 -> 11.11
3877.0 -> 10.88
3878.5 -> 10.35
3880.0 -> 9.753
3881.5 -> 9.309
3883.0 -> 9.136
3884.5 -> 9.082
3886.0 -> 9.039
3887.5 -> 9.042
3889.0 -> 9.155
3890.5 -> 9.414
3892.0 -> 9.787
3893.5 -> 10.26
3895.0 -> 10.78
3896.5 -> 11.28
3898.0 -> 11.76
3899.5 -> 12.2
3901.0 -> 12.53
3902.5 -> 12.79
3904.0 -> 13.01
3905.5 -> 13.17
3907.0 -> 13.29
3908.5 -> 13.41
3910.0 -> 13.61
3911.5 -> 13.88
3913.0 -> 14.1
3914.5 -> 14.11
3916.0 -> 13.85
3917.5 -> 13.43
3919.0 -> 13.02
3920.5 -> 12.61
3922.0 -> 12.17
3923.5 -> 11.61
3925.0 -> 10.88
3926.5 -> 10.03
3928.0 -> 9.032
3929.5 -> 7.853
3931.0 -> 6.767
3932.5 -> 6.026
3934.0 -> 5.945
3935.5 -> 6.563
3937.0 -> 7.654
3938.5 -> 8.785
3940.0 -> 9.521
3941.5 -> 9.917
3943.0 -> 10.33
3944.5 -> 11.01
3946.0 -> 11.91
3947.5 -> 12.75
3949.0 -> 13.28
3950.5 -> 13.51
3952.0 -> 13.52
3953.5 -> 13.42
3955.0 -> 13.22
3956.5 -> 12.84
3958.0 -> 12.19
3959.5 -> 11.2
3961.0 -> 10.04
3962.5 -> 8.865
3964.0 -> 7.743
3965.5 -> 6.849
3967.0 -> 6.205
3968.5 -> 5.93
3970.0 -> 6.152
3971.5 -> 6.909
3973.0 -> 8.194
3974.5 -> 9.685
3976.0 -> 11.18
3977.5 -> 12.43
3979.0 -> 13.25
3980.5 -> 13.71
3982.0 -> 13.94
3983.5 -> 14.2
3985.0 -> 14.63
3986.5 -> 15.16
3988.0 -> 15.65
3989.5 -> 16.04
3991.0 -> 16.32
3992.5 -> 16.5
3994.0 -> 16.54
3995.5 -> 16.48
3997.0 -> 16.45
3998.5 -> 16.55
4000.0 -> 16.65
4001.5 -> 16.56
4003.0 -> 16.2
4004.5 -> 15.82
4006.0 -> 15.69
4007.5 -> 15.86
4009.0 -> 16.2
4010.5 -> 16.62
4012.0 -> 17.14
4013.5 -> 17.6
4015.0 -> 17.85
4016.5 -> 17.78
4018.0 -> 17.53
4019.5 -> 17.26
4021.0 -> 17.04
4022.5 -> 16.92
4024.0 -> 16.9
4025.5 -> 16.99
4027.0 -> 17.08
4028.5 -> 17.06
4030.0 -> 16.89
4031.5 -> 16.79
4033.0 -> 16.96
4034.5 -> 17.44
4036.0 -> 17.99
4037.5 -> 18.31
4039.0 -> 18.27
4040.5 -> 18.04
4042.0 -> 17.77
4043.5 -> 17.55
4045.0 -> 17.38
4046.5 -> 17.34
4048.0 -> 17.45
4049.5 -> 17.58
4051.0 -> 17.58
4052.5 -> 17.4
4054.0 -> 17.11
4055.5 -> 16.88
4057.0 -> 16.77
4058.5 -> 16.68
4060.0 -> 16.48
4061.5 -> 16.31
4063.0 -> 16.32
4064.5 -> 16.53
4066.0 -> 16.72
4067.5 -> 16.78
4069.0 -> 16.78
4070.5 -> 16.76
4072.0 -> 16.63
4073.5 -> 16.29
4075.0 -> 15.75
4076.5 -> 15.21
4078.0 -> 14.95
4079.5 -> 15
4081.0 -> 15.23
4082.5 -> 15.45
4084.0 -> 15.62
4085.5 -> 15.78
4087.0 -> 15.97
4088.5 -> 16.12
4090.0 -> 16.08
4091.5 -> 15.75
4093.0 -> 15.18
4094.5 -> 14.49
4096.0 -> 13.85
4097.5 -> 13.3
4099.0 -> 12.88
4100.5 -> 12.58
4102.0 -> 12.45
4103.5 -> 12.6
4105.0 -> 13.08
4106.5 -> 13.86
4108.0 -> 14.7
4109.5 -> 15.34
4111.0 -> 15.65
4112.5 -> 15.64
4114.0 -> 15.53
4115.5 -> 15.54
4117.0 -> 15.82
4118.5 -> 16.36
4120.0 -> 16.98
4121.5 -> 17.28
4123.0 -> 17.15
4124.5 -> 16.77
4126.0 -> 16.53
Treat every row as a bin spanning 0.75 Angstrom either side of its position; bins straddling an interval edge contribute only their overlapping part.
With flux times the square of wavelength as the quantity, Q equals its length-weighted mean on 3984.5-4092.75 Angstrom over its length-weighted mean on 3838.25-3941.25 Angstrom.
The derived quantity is 1.70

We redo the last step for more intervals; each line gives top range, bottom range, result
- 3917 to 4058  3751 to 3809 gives 1.50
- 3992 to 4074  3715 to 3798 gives 2.02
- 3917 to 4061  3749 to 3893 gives 1.51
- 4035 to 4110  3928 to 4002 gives 1.45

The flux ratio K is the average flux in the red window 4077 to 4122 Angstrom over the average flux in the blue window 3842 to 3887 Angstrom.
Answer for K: 1.4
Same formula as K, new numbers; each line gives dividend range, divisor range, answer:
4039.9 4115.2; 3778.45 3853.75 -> 1.59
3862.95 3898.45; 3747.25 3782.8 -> 1.05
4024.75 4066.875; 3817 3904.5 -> 1.72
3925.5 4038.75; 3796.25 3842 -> 1.38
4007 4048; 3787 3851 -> 1.79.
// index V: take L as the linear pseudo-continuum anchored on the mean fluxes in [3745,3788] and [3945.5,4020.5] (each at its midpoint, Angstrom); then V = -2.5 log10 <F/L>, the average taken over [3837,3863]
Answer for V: 0.175 mag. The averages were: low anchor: 10.1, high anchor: 13.6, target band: 9.73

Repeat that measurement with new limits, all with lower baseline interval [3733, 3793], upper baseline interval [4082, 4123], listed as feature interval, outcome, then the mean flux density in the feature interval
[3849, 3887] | 0.090 mag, 10.6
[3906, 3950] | 0.132 mag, 11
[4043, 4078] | -0.167 mag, 16.7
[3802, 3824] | -0.046 mag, 11.2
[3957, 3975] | 0.474 mag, 8.37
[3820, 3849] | 0.280 mag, 8.51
